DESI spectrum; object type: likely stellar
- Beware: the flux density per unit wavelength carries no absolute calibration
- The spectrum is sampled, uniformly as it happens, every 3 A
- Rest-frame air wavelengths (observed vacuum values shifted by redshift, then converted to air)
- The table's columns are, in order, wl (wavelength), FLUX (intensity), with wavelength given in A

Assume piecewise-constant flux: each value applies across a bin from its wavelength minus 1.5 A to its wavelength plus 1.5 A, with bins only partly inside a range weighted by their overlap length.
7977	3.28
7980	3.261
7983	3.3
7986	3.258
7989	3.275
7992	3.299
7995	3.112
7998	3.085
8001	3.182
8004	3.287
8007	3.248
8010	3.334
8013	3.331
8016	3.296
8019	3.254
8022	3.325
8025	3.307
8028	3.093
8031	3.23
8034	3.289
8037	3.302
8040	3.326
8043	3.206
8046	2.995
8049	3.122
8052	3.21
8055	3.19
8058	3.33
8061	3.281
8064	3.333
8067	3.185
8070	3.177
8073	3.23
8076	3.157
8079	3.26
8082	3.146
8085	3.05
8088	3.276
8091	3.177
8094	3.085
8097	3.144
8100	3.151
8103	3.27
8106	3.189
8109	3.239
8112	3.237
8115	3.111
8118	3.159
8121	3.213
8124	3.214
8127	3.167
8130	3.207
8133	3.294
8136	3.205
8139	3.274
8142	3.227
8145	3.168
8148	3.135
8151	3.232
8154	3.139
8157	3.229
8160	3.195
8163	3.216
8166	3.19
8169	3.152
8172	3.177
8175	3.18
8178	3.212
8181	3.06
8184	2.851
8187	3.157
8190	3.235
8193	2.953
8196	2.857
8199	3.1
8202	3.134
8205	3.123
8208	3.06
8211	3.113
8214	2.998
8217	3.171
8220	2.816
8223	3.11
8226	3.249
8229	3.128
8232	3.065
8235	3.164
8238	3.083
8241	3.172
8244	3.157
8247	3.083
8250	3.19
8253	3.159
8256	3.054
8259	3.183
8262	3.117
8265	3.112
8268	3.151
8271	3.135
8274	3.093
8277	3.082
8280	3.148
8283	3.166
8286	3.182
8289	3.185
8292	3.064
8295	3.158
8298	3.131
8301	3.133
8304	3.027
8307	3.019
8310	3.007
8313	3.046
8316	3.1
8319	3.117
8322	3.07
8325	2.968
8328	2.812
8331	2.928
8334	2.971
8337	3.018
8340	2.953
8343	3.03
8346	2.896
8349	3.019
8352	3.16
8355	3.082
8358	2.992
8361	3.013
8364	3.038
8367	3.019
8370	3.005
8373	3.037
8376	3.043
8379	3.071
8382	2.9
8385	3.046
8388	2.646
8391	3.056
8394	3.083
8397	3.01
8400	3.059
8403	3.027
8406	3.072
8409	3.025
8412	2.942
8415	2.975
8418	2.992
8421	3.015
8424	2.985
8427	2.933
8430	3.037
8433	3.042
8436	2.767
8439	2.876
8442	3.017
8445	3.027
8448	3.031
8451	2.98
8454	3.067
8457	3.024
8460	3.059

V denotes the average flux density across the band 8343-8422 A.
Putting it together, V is 3.01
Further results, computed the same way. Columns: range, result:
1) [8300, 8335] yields 3.02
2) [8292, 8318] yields 3.08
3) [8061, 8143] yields 3.2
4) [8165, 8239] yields 3.09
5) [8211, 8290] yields 3.12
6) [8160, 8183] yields 3.16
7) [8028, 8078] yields 3.22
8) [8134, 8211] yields 3.14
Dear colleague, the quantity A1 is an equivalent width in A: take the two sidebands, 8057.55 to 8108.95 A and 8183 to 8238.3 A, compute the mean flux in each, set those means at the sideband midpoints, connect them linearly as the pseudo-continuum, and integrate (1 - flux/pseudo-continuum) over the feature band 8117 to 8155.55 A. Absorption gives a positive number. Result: -0.68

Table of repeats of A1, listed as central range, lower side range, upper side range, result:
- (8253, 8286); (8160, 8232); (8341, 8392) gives -0.77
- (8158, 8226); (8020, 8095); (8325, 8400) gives 0.39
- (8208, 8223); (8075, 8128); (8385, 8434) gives 0.36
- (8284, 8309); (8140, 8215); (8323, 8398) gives -0.60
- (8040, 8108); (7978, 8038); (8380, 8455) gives 0.36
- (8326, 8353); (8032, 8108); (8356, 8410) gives 0.56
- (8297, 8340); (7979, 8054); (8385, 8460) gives 0.45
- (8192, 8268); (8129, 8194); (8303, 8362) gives 0.23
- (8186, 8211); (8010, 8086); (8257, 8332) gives 0.51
